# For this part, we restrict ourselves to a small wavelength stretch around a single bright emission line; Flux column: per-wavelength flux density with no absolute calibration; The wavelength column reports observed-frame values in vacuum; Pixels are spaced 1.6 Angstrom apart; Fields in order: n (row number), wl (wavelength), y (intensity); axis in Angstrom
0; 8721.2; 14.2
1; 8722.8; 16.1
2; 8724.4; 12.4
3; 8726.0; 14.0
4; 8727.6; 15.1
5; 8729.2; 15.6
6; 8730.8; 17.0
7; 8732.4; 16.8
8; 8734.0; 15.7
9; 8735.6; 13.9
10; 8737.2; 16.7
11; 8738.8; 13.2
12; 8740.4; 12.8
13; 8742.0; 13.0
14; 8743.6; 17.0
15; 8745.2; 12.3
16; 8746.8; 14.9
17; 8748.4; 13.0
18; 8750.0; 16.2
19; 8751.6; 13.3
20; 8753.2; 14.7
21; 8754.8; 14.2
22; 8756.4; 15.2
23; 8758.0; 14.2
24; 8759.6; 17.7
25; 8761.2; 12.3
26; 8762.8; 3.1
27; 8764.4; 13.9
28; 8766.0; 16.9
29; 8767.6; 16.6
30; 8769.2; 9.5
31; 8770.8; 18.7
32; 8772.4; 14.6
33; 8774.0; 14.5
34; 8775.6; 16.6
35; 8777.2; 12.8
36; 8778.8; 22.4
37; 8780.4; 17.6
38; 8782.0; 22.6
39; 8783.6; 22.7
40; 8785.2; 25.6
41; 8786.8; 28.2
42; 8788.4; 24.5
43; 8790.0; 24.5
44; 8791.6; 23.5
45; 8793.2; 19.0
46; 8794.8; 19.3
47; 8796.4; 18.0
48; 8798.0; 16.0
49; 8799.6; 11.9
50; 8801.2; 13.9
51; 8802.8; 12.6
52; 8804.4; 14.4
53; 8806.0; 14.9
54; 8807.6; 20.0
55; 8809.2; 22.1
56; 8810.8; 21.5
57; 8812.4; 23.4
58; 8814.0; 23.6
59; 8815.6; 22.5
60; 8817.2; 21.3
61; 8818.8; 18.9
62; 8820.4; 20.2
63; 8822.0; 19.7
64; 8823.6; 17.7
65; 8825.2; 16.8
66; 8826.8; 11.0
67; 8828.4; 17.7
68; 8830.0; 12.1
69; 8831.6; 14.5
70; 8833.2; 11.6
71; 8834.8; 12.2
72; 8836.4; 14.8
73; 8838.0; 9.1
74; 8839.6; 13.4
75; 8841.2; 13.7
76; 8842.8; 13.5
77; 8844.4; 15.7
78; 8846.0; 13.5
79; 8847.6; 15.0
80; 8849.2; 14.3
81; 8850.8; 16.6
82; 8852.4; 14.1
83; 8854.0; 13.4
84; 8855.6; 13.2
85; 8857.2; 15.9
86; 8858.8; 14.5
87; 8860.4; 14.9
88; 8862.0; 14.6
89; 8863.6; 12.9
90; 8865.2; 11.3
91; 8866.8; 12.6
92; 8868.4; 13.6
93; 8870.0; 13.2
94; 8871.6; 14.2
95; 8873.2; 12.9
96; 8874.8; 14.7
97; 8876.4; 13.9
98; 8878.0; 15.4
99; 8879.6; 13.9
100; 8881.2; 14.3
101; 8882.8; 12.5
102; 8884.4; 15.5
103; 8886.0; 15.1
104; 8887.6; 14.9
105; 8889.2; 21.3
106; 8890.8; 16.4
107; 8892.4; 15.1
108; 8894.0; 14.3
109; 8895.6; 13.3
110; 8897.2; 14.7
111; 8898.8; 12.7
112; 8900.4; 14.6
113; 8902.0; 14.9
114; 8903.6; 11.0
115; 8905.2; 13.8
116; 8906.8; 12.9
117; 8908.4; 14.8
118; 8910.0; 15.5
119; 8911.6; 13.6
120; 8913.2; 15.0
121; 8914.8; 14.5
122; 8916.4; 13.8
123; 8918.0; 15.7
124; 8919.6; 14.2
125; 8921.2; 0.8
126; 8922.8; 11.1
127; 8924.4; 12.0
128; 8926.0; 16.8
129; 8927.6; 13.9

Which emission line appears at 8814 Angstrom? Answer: [N II]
